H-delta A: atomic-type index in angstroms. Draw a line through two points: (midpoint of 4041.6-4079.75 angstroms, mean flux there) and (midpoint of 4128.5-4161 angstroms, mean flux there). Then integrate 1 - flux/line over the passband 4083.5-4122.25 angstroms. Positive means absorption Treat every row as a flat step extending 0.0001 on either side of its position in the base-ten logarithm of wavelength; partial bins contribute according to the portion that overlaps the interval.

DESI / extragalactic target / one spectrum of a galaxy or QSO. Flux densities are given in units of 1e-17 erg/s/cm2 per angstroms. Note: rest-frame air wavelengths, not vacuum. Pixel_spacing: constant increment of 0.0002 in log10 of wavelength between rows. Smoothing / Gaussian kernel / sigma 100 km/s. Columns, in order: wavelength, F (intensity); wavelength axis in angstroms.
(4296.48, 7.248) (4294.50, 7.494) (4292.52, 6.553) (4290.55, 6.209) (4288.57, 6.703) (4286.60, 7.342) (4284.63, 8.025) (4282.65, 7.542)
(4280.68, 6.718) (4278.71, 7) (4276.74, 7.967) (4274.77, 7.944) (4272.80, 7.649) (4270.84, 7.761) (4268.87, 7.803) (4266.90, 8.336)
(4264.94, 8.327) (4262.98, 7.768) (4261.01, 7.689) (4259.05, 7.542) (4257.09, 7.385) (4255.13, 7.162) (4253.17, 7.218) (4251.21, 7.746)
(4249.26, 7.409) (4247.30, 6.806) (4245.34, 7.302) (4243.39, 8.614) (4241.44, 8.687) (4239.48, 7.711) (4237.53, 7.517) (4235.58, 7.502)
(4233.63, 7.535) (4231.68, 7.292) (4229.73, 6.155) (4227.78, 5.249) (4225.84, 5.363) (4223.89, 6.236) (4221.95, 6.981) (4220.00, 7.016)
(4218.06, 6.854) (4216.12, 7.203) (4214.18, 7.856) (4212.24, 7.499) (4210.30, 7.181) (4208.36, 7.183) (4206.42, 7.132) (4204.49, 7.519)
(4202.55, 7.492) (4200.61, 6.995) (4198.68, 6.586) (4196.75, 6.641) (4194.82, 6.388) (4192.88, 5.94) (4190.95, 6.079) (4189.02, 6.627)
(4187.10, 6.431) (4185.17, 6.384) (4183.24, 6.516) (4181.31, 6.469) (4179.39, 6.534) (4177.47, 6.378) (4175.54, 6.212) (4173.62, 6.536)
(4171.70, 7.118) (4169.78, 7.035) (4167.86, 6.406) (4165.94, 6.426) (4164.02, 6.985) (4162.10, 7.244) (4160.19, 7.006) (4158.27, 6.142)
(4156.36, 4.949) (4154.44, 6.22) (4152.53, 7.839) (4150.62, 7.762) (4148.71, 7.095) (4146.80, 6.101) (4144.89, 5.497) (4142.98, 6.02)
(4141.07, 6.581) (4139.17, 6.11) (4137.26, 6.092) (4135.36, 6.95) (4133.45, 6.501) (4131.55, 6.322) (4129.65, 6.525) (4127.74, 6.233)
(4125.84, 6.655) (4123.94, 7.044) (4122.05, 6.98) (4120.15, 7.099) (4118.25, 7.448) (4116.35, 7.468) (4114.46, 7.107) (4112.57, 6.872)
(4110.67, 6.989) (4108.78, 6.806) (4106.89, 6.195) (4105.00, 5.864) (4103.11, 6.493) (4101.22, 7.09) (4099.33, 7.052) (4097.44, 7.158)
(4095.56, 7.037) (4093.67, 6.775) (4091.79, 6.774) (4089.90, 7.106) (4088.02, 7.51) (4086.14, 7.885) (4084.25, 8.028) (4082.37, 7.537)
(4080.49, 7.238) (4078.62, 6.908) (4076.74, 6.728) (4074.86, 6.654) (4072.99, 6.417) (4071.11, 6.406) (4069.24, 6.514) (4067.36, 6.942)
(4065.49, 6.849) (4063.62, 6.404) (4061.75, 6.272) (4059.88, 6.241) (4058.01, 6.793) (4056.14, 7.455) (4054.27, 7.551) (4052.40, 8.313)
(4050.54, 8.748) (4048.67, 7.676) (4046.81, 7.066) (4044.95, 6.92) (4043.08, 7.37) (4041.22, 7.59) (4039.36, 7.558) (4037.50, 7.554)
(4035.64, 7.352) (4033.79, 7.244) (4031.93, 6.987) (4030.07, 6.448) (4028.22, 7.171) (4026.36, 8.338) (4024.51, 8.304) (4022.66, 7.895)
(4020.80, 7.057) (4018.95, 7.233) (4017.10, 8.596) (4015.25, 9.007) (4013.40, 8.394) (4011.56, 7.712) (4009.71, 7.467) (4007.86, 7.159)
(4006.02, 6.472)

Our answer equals -1.7 angstroms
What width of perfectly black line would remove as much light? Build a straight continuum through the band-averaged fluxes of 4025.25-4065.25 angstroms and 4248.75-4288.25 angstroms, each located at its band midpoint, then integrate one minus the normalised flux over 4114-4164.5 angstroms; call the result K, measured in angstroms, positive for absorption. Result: 5.2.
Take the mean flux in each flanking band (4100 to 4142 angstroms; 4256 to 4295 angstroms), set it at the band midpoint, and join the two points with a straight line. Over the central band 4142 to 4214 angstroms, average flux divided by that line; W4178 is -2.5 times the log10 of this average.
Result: 0.05 mag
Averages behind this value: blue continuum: 6.7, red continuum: 7.49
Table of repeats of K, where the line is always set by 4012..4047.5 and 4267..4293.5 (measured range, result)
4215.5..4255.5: 1.5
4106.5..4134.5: 2.5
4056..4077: 2.6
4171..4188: 2.2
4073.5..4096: 1.1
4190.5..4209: 1.5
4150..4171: 2.1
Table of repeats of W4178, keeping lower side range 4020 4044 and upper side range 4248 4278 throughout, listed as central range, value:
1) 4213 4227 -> 0.132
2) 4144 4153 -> 0.115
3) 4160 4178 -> 0.132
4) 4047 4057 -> -0.058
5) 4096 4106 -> 0.119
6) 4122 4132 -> 0.145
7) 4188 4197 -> 0.205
